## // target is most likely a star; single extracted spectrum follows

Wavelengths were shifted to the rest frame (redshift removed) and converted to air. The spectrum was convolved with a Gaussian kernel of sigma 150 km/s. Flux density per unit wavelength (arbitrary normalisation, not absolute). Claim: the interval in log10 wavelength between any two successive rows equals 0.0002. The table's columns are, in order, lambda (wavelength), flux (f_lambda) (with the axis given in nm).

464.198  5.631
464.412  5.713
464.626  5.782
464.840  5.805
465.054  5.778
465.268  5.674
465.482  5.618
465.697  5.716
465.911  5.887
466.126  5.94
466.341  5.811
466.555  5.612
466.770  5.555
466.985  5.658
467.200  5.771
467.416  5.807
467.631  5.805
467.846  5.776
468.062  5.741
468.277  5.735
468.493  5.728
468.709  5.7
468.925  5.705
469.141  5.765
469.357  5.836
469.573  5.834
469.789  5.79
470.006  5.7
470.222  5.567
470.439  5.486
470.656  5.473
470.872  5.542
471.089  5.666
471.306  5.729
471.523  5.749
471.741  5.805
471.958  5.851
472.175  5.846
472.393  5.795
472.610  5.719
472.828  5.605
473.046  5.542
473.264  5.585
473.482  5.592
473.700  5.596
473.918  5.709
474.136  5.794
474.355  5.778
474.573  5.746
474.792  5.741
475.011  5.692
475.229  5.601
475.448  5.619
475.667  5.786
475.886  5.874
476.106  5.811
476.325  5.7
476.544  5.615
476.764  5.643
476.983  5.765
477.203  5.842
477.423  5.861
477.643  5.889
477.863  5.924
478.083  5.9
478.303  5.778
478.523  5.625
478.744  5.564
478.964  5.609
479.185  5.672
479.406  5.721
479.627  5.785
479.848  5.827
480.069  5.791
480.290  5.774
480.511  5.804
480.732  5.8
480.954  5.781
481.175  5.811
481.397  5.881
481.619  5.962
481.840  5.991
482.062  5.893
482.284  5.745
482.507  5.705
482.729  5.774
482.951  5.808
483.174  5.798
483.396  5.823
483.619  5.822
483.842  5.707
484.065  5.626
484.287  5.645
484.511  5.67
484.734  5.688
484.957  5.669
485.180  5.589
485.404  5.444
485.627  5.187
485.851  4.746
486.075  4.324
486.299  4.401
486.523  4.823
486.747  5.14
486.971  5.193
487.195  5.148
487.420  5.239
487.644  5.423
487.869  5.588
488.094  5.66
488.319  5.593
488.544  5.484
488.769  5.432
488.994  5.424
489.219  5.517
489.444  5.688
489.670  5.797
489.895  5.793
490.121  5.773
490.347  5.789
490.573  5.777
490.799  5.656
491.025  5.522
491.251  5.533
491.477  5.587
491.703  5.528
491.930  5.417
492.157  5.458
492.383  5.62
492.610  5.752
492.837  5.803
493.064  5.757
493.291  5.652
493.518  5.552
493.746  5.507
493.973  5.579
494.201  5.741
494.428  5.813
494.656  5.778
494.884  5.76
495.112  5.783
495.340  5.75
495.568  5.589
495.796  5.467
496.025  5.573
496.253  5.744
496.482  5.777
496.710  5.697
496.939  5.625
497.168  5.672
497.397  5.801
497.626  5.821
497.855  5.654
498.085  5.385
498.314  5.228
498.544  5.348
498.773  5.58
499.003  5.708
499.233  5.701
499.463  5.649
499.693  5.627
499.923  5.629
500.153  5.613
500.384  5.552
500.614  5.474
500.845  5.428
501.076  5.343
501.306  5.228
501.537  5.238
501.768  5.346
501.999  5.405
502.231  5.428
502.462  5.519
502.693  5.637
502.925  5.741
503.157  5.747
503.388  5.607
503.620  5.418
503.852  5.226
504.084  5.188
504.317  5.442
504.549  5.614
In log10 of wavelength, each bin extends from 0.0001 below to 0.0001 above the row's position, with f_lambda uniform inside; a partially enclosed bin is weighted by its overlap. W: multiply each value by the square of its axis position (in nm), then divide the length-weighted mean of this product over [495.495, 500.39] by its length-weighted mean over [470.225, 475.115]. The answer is 1.10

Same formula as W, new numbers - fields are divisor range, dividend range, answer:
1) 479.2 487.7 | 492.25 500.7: 1.07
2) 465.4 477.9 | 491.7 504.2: 1.09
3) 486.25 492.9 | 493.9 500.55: 1.06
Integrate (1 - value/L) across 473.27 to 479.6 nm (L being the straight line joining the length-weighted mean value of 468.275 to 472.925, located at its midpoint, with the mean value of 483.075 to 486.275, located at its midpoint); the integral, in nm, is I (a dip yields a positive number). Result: -0.14 nm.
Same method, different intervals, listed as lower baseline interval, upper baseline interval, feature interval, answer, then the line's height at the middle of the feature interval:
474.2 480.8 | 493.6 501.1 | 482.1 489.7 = 0.33 nm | 5.7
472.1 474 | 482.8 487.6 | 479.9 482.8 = -0.20 nm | 5.46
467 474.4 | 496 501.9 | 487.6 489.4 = 0.03 nm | 5.61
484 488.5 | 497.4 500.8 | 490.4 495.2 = -0.19 nm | 5.43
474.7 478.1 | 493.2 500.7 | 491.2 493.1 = 0.02 nm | 5.66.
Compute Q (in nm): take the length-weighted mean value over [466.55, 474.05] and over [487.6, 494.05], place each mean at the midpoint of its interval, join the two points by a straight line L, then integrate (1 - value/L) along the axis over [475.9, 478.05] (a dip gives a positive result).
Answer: -0.046 nm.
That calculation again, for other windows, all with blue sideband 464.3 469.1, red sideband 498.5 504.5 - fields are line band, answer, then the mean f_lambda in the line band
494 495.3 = -0.05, 5.76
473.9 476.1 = -0.02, 5.74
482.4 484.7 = -0.05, 5.74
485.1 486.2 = 0.11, 5.03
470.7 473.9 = 0.01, 5.68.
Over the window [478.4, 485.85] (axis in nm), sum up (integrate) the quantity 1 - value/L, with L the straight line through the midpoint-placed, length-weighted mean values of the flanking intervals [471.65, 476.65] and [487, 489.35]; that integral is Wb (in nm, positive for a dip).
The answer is -0.203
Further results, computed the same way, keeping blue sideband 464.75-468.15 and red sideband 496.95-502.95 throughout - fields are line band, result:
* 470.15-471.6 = 0.03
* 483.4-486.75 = 0.18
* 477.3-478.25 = -0.04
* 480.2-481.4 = -0.03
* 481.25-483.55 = -0.08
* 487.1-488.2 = 0.04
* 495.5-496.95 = -0.02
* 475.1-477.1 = -0.01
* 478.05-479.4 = 0.00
